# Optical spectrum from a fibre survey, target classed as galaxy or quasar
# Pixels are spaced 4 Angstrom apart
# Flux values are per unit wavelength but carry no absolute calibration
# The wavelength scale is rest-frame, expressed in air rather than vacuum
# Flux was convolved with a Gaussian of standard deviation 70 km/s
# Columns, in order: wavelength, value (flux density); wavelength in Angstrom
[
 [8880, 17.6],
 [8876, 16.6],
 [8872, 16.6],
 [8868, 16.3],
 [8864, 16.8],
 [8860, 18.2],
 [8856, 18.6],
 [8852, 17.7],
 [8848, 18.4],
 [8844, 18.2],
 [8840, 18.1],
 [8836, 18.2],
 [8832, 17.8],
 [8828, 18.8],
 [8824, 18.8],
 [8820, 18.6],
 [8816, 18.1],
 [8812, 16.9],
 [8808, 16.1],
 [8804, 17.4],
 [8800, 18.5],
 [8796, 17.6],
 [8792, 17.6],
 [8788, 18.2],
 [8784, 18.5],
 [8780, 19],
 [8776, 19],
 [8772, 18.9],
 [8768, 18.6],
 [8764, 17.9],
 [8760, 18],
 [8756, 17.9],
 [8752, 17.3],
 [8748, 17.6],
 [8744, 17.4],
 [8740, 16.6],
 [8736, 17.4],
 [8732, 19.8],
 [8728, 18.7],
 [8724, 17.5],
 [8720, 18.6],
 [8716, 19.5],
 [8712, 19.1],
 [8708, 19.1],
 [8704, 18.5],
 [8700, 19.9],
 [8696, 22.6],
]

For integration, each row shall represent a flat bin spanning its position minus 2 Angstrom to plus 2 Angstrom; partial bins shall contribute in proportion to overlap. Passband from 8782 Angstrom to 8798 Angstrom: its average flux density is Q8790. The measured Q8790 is 18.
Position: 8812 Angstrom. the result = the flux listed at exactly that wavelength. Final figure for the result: 16.9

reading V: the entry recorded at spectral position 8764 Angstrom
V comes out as 17.9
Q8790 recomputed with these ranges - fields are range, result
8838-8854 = 18.1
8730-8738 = 18.6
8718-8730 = 18.3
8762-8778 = 18.6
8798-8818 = 17.4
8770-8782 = 19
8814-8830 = 18.6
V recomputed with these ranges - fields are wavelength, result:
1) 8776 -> 19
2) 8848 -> 18.4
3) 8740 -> 16.6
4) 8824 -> 18.8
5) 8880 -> 17.6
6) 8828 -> 18.8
